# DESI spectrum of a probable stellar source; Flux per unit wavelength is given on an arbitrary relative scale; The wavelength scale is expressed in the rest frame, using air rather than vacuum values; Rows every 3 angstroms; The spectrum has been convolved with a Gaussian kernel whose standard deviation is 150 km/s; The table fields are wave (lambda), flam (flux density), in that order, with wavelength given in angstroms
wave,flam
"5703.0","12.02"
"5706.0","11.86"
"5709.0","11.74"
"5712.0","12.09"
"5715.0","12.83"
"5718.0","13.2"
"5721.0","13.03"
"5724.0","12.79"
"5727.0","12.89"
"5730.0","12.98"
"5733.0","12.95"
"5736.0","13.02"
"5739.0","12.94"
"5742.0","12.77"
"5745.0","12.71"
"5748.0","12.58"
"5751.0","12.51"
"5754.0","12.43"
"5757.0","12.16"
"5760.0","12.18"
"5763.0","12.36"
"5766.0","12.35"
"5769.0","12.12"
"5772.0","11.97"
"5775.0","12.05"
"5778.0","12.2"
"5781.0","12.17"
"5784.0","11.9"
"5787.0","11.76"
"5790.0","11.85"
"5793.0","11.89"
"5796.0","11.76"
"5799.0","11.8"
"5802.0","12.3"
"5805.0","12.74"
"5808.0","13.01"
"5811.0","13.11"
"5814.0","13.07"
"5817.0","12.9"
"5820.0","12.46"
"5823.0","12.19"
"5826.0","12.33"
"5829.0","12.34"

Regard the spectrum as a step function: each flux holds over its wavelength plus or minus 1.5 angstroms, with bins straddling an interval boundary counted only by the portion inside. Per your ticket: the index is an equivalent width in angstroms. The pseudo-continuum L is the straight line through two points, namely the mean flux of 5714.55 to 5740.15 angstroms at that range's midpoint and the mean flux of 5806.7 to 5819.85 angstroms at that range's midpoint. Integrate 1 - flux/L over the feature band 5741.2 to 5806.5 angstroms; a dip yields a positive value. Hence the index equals 3.8 angstroms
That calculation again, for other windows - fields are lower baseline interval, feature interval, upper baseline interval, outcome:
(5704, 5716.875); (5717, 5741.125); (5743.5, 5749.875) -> -1.1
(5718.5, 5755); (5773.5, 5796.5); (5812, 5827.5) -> 1.3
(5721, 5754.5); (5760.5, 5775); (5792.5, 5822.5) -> 0.6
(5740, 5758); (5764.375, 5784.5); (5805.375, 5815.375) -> 1.0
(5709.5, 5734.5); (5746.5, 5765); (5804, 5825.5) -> 0.6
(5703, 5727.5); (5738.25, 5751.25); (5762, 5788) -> -0.4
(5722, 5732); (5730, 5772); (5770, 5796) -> -0.1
